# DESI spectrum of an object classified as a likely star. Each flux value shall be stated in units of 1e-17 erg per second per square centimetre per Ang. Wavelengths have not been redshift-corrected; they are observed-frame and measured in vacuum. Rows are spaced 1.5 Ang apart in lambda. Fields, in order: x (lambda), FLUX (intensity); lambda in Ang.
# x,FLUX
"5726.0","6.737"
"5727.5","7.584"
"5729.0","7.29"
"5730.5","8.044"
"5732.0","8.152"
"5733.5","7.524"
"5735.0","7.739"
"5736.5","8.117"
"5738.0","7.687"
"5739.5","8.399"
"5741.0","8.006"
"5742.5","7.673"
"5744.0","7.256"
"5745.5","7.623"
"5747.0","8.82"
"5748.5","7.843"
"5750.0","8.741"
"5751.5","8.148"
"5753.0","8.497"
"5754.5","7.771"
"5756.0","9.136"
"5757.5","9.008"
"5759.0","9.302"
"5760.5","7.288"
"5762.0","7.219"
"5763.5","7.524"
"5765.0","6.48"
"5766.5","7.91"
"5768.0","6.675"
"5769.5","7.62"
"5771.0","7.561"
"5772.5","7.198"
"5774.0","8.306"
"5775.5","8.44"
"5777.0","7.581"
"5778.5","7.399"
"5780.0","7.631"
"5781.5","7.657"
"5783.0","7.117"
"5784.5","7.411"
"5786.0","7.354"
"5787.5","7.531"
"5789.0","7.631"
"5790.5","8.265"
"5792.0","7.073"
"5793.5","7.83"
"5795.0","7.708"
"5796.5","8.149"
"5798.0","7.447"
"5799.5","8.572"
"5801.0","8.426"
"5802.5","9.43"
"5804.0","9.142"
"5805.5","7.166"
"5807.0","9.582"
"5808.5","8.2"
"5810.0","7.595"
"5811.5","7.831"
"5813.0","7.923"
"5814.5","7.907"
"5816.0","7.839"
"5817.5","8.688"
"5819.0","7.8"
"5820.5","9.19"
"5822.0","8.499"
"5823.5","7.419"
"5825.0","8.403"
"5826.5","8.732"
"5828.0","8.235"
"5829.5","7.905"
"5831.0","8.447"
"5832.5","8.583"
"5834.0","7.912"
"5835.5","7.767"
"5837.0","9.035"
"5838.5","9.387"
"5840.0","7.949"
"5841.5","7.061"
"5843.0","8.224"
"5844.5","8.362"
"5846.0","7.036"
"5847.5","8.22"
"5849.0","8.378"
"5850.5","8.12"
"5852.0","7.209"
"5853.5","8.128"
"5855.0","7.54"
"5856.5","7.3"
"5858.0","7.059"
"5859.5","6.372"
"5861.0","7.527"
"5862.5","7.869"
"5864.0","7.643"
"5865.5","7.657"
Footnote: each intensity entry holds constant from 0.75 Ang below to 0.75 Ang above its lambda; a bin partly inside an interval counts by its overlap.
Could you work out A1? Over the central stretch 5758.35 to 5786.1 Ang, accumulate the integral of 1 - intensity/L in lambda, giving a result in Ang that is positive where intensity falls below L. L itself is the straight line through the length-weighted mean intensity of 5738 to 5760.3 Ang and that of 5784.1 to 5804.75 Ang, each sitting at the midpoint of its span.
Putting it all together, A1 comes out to 1.9 Ang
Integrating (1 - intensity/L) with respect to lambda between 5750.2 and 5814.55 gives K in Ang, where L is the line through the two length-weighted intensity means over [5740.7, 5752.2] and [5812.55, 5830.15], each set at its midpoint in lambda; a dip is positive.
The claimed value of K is 1.6 Ang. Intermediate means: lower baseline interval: 8.01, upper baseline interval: 8.22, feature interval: 7.91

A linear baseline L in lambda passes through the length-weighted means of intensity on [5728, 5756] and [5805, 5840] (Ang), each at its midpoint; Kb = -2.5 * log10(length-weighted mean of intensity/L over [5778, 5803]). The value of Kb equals 0.05 mag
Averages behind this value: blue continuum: 7.99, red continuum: 8.26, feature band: 7.79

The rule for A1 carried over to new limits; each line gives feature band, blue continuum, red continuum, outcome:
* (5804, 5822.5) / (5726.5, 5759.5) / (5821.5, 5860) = -0.5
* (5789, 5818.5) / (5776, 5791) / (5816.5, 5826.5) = -0.6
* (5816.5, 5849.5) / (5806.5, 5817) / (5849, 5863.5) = -1.7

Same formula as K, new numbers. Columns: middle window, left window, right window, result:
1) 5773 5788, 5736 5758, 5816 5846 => 1.04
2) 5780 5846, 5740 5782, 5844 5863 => -3.08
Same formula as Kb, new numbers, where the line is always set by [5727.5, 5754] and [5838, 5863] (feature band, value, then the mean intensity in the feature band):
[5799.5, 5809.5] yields -0.105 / 8.62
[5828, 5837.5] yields -0.065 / 8.25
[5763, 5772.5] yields 0.089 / 7.28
